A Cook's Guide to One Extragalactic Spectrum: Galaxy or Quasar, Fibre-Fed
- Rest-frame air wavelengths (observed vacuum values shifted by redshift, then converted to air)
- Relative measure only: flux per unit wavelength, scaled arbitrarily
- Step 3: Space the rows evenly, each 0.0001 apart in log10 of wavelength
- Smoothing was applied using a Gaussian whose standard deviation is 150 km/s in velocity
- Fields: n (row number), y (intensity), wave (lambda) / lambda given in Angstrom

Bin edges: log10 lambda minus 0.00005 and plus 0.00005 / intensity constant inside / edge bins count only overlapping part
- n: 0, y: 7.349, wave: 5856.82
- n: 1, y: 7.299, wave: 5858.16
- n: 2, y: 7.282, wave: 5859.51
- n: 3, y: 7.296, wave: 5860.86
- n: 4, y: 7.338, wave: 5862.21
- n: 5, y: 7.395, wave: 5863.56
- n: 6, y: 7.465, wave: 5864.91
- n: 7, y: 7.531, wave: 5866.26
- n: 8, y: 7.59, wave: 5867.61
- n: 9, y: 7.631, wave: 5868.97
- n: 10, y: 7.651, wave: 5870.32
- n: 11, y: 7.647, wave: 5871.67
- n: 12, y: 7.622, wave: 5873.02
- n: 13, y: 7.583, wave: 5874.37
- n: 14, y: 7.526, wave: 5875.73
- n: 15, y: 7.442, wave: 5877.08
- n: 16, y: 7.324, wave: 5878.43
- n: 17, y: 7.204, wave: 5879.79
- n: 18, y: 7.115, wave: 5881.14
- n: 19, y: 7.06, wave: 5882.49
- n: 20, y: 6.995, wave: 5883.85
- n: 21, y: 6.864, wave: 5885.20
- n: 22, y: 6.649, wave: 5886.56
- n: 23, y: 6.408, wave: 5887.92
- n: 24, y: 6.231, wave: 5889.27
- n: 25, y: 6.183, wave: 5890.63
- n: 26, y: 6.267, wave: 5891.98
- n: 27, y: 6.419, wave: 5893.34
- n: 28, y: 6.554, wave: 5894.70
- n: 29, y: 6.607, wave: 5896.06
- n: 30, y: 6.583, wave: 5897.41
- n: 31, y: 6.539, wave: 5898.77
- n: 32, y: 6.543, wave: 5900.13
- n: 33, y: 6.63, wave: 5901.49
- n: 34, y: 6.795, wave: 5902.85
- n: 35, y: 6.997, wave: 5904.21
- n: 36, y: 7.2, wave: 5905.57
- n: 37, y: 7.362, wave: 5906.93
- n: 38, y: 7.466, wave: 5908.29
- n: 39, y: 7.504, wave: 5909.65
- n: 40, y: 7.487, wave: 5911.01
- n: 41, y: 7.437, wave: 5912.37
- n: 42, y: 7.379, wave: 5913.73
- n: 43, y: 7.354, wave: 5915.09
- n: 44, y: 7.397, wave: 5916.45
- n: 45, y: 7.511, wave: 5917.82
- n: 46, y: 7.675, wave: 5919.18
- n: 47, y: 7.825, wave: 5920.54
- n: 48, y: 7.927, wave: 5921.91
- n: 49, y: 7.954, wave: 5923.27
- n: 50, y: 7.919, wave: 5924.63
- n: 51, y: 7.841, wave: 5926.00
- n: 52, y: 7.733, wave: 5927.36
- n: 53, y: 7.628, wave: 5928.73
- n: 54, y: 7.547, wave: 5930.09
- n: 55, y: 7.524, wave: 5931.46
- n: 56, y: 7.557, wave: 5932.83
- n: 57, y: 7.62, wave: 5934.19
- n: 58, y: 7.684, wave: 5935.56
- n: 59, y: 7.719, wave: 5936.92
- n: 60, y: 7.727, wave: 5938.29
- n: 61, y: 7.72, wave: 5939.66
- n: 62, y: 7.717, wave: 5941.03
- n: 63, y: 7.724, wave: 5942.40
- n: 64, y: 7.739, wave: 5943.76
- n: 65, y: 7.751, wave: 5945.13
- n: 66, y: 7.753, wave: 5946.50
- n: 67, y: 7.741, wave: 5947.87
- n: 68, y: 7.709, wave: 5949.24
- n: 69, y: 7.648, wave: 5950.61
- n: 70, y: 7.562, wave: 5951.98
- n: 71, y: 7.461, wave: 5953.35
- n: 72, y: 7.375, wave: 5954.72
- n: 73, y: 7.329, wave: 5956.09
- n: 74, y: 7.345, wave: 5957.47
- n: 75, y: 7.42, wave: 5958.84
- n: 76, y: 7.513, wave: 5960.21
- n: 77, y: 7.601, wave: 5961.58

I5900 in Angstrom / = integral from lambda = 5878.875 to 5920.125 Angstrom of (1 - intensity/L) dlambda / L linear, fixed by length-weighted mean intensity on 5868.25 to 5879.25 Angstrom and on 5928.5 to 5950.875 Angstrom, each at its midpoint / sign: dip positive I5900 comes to 3.49 Angstrom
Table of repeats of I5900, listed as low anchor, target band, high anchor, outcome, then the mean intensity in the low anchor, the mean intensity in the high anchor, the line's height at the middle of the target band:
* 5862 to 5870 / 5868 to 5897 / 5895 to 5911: 1.0 Angstrom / 7.5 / 6.94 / 7.25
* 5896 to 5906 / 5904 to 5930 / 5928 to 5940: -1.4 Angstrom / 6.73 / 7.63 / 7.17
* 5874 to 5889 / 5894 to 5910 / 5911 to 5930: 1.1 Angstrom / 7.07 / 7.65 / 7.38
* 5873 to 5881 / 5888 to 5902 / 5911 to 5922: 1.9 Angstrom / 7.41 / 7.54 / 7.47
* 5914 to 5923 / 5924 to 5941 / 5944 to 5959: -0.2 Angstrom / 7.62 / 7.56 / 7.59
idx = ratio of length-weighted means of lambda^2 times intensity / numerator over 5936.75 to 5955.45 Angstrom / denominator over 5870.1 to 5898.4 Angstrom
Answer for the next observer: 1.1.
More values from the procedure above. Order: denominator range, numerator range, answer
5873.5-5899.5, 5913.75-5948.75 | 1.14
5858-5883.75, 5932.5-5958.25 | 1.06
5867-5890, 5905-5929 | 1.07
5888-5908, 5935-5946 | 1.18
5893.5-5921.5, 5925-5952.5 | 1.09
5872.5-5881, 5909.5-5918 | 1.01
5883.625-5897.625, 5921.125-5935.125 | 1.20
